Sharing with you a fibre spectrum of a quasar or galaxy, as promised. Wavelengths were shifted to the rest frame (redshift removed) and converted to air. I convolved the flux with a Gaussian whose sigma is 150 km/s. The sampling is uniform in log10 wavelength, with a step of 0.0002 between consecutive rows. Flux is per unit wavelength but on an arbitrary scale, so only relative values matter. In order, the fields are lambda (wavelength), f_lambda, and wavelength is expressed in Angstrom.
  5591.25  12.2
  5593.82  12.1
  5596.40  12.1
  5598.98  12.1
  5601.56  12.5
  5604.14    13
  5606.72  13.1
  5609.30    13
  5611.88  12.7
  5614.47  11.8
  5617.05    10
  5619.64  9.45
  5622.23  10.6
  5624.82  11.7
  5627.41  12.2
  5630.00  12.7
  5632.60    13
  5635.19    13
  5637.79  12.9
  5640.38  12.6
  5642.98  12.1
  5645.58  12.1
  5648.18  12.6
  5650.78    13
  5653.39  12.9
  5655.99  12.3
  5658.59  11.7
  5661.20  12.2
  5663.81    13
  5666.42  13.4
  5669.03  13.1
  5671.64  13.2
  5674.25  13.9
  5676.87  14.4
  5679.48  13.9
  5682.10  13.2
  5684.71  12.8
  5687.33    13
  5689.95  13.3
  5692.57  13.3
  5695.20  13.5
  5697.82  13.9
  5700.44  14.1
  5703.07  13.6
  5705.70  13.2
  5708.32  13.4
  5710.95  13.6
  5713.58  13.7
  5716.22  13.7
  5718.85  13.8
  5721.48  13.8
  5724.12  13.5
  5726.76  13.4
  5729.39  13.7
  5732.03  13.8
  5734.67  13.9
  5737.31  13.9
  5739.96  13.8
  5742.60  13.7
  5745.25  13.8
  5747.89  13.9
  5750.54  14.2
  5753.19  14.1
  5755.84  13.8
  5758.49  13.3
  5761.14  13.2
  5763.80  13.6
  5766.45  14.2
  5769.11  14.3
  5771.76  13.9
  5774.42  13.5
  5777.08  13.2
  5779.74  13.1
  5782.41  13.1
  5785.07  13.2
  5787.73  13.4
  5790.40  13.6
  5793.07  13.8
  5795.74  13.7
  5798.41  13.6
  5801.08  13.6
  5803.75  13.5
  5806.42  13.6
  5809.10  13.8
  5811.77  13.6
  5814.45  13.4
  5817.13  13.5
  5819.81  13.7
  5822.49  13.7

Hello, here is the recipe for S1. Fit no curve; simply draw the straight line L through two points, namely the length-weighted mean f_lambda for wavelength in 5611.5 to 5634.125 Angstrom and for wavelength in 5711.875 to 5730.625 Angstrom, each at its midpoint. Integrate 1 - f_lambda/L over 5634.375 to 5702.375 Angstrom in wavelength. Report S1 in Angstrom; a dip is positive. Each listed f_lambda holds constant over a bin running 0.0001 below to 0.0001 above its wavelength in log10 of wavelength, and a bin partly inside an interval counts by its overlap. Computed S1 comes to -2.94 Angstrom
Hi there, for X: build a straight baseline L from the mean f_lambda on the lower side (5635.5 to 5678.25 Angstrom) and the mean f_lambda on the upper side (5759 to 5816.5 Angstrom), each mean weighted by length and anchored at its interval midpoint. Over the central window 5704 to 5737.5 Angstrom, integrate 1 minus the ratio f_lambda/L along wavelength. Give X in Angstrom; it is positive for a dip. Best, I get -1.1 Angstrom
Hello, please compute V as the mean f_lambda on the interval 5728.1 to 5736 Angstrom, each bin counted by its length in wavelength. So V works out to 13.8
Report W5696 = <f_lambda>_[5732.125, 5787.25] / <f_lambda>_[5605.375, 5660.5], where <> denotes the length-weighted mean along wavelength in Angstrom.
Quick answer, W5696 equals 1.12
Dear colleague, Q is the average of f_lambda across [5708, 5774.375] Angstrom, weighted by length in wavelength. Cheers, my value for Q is 13.8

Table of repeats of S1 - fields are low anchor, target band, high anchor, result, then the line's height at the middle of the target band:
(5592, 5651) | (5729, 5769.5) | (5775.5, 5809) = -2.1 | 13.1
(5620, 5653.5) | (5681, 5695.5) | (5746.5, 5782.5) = -0.3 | 12.9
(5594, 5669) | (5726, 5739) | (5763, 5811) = -0.6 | 13.1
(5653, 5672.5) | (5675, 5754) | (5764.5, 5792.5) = -3.5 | 13.1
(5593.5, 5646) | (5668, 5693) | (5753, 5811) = -1.5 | 12.7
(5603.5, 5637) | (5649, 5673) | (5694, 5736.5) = -0.1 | 12.7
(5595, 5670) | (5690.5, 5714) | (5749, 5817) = -1.2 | 12.9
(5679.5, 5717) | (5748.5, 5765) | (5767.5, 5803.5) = -0.2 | 13.5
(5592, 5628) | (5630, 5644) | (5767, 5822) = -0.7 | 12.1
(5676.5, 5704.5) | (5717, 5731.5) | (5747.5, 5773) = 0.0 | 13.7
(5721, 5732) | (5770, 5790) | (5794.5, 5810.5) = 0.4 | 13.6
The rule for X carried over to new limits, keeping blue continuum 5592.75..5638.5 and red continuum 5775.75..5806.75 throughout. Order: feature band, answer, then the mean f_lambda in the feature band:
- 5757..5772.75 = -0.6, 13.8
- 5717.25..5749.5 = -1.9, 13.8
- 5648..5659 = -0.1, 12.6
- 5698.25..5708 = -0.7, 13.6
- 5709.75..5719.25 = -0.6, 13.7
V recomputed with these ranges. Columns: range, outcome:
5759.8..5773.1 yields 13.8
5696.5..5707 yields 13.7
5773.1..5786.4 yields 13.2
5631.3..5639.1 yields 13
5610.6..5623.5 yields 10.9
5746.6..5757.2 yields 14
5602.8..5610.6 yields 13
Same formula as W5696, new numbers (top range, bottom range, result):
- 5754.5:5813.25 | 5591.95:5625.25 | 1.14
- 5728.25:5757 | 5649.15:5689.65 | 1.06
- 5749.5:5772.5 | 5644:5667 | 1.10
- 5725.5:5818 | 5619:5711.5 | 1.06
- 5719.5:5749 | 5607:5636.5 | 1.16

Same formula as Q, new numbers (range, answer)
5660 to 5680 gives 13.4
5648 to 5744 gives 13.4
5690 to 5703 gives 13.6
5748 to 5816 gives 13.6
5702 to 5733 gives 13.6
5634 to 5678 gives 12.8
